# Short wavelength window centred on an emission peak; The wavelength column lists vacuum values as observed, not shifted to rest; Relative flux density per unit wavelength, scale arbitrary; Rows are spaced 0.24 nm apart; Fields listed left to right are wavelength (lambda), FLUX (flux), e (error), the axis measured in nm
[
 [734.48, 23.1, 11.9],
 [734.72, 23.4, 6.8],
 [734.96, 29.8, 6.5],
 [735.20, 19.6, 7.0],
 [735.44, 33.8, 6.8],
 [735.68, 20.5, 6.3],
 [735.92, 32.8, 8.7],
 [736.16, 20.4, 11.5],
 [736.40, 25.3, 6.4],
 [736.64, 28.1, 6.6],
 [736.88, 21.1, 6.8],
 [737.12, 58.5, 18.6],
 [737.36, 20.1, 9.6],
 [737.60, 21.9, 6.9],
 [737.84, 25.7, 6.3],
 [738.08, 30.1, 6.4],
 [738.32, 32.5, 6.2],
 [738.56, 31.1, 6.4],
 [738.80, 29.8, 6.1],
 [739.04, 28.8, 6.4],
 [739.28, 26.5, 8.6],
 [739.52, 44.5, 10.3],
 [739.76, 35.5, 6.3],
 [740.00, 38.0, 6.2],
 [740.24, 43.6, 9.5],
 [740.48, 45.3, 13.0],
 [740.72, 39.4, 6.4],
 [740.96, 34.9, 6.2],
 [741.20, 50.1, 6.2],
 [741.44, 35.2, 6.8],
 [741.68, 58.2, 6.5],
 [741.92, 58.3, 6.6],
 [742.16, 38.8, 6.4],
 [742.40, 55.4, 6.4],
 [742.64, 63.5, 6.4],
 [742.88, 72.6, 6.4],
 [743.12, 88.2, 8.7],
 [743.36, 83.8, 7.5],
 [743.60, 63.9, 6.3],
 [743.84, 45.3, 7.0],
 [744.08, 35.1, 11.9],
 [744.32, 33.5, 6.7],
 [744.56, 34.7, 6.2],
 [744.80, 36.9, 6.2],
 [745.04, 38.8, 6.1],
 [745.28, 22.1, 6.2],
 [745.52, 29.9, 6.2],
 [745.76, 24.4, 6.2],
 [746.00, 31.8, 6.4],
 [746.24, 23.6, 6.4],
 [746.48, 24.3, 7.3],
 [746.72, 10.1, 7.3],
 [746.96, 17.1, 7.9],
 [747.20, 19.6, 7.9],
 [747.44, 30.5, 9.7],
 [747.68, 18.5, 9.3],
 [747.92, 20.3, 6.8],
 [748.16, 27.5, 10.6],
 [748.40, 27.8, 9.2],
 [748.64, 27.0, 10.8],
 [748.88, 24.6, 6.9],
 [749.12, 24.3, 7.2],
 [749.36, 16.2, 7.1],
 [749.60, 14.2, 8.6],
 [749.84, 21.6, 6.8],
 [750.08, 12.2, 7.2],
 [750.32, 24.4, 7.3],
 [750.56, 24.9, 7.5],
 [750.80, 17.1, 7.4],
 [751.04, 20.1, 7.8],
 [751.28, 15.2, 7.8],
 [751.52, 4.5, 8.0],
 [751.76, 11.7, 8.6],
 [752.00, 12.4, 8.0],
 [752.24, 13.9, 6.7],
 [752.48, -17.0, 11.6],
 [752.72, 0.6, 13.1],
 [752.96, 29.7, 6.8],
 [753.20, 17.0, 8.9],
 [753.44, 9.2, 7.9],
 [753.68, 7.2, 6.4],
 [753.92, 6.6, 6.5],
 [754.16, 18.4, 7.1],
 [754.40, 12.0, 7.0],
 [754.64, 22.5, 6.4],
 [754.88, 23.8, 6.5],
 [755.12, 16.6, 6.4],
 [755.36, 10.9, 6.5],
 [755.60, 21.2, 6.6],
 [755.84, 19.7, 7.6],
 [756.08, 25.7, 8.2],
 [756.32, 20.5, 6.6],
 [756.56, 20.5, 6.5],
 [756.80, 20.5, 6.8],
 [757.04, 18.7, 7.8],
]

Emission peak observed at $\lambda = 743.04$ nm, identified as C III]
